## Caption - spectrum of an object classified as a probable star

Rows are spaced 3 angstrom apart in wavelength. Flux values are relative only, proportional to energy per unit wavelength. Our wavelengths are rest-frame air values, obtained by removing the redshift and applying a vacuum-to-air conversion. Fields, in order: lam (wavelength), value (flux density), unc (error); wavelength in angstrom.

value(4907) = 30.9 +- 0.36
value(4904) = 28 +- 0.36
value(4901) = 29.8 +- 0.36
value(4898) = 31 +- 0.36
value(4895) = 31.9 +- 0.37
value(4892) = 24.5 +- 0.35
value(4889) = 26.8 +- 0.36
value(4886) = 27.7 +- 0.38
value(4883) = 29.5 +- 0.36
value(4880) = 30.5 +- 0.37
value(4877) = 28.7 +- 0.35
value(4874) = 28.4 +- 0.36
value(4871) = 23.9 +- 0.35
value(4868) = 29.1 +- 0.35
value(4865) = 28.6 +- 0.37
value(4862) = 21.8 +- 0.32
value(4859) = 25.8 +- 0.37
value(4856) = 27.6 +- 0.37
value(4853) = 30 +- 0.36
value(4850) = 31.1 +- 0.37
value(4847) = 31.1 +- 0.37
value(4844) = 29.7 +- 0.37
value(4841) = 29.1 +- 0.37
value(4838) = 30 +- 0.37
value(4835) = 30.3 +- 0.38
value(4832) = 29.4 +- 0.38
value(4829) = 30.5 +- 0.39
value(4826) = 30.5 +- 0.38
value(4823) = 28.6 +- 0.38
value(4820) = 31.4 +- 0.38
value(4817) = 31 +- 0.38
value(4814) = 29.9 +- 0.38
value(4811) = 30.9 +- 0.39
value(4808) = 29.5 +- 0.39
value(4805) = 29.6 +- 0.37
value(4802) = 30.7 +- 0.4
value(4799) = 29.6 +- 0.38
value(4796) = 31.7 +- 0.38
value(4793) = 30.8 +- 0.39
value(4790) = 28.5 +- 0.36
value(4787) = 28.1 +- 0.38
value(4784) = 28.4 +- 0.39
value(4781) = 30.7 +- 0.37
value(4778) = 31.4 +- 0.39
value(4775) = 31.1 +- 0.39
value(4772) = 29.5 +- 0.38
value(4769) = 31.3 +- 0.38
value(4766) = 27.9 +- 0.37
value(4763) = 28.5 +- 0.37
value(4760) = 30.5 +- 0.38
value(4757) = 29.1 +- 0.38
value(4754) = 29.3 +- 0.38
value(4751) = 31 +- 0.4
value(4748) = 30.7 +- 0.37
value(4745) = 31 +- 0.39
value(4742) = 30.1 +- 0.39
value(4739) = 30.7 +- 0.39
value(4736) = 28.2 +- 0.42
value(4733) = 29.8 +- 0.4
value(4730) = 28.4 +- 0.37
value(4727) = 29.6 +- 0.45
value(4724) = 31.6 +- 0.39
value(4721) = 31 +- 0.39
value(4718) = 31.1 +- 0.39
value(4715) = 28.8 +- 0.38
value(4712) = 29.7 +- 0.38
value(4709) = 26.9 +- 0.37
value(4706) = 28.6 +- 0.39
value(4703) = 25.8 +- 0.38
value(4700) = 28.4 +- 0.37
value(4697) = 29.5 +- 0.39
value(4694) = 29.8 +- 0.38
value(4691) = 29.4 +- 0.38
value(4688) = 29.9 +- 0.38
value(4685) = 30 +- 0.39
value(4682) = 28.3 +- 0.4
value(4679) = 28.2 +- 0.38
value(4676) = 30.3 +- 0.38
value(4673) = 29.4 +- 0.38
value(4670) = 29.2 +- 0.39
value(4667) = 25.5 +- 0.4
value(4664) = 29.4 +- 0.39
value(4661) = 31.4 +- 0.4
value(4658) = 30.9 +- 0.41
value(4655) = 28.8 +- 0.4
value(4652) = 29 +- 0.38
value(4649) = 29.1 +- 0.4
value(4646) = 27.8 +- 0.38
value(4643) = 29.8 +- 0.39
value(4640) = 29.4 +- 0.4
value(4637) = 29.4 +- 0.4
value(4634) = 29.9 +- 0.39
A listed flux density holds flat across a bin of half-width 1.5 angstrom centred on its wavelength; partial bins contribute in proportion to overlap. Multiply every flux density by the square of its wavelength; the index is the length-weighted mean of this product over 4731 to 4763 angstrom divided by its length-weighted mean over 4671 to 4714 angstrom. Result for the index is 1.1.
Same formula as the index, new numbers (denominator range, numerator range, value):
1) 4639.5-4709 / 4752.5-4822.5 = 1.08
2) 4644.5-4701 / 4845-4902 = 1.06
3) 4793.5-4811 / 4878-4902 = 0.99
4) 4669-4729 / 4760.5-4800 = 1.05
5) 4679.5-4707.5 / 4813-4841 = 1.11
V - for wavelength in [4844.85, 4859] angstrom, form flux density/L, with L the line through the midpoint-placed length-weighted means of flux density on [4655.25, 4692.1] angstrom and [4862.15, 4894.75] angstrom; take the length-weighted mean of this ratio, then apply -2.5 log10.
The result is -0.06 mag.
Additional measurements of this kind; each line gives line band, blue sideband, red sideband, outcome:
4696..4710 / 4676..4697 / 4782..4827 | 0.062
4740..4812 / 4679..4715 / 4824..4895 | -0.050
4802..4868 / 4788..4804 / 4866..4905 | 0.002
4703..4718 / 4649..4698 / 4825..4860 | 0.033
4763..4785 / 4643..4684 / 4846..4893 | -0.059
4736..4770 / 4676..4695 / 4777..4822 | -0.004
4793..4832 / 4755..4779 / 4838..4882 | -0.044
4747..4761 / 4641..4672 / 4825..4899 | -0.044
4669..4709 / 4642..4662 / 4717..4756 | 0.033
